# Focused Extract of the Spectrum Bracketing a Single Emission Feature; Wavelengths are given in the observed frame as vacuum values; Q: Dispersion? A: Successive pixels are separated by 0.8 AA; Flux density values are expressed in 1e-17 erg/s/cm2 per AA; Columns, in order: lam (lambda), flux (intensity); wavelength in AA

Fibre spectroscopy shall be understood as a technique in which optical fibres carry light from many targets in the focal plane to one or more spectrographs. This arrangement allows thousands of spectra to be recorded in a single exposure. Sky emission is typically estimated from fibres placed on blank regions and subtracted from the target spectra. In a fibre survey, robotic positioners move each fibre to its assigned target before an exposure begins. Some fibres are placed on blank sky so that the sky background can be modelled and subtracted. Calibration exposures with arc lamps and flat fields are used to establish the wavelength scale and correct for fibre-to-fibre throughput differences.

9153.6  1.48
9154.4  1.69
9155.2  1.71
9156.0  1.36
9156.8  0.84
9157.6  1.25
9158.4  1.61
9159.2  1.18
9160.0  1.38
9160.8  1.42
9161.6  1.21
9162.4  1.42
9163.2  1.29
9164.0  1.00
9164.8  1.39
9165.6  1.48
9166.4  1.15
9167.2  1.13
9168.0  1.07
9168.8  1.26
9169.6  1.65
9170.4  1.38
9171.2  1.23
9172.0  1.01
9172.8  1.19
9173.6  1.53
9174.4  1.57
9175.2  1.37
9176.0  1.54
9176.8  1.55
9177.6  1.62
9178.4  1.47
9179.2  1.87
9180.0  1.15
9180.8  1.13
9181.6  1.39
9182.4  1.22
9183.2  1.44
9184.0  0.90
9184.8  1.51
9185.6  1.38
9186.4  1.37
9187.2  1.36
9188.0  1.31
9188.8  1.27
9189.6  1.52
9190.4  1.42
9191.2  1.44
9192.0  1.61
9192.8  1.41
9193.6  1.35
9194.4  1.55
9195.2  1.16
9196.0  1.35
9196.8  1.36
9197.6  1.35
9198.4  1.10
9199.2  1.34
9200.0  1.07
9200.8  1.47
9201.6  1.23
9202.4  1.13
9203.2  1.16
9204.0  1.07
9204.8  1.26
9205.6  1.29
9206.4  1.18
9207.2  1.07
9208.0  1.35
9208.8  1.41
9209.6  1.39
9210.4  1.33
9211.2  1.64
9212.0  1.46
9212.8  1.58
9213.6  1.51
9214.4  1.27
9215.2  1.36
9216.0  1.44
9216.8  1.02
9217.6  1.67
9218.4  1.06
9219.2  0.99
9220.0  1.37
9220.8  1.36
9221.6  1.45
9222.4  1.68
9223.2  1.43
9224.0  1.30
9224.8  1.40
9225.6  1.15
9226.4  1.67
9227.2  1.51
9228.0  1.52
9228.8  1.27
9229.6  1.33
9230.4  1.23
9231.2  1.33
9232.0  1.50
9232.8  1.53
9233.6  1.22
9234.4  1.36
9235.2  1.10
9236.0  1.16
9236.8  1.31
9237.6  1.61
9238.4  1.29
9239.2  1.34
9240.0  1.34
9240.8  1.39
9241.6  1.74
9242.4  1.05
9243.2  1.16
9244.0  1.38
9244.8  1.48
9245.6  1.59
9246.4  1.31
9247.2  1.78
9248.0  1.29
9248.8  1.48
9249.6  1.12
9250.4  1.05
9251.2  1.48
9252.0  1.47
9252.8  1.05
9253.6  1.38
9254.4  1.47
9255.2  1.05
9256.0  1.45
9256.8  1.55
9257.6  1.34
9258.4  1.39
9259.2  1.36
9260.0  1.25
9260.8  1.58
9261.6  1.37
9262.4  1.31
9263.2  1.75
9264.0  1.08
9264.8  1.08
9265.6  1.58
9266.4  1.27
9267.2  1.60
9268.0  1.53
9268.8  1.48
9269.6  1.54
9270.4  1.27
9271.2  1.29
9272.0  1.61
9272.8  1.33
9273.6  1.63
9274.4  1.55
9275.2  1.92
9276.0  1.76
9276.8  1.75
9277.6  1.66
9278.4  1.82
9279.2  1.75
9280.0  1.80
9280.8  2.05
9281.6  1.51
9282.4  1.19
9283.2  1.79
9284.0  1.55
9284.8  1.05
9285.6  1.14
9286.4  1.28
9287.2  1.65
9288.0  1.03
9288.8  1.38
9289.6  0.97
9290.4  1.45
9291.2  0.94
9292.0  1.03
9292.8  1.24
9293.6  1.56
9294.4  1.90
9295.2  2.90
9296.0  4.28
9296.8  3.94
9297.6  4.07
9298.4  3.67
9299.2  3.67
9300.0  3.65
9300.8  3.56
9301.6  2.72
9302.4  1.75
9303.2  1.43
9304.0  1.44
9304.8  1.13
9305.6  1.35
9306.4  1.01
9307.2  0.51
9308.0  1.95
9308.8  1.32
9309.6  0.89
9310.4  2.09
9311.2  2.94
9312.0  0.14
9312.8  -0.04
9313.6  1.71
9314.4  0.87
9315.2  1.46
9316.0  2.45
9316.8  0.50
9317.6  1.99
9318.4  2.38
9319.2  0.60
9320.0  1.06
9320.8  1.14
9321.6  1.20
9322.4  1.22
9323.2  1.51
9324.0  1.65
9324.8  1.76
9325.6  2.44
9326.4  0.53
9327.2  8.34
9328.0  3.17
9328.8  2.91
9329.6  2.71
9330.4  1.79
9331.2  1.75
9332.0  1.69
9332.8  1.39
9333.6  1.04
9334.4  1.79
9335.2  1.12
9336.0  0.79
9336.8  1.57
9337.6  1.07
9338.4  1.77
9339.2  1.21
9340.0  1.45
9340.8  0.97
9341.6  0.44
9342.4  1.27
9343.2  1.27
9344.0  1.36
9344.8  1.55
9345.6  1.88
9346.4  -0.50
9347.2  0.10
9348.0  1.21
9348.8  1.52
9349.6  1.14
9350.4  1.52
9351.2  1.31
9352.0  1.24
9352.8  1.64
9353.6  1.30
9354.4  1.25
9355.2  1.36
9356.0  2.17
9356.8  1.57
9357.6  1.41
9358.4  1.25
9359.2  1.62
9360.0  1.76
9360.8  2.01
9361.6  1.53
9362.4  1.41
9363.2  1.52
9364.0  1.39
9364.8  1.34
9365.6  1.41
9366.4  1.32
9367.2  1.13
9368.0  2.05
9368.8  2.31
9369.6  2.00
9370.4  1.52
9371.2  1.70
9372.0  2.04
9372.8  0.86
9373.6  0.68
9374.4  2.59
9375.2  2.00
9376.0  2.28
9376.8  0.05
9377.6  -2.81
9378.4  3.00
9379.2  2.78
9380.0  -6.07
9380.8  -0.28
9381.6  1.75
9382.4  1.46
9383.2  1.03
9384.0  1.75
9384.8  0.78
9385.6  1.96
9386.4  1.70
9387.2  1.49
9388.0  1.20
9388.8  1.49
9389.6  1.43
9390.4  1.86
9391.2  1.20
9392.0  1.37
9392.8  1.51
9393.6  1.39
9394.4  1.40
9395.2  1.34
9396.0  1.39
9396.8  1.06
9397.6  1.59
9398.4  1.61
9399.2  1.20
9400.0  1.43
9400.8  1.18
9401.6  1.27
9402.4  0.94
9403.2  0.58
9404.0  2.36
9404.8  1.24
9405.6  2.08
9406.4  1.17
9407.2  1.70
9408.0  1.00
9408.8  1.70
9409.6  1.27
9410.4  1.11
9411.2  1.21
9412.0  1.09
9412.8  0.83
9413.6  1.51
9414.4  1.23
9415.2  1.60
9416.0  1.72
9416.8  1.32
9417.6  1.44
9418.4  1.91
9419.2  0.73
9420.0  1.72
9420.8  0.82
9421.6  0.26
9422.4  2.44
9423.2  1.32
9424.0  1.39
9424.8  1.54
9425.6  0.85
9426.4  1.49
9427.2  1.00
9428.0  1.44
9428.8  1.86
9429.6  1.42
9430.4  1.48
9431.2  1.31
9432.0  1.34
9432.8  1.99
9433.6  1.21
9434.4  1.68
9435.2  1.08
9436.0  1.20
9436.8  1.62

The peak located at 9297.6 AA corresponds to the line H-alpha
